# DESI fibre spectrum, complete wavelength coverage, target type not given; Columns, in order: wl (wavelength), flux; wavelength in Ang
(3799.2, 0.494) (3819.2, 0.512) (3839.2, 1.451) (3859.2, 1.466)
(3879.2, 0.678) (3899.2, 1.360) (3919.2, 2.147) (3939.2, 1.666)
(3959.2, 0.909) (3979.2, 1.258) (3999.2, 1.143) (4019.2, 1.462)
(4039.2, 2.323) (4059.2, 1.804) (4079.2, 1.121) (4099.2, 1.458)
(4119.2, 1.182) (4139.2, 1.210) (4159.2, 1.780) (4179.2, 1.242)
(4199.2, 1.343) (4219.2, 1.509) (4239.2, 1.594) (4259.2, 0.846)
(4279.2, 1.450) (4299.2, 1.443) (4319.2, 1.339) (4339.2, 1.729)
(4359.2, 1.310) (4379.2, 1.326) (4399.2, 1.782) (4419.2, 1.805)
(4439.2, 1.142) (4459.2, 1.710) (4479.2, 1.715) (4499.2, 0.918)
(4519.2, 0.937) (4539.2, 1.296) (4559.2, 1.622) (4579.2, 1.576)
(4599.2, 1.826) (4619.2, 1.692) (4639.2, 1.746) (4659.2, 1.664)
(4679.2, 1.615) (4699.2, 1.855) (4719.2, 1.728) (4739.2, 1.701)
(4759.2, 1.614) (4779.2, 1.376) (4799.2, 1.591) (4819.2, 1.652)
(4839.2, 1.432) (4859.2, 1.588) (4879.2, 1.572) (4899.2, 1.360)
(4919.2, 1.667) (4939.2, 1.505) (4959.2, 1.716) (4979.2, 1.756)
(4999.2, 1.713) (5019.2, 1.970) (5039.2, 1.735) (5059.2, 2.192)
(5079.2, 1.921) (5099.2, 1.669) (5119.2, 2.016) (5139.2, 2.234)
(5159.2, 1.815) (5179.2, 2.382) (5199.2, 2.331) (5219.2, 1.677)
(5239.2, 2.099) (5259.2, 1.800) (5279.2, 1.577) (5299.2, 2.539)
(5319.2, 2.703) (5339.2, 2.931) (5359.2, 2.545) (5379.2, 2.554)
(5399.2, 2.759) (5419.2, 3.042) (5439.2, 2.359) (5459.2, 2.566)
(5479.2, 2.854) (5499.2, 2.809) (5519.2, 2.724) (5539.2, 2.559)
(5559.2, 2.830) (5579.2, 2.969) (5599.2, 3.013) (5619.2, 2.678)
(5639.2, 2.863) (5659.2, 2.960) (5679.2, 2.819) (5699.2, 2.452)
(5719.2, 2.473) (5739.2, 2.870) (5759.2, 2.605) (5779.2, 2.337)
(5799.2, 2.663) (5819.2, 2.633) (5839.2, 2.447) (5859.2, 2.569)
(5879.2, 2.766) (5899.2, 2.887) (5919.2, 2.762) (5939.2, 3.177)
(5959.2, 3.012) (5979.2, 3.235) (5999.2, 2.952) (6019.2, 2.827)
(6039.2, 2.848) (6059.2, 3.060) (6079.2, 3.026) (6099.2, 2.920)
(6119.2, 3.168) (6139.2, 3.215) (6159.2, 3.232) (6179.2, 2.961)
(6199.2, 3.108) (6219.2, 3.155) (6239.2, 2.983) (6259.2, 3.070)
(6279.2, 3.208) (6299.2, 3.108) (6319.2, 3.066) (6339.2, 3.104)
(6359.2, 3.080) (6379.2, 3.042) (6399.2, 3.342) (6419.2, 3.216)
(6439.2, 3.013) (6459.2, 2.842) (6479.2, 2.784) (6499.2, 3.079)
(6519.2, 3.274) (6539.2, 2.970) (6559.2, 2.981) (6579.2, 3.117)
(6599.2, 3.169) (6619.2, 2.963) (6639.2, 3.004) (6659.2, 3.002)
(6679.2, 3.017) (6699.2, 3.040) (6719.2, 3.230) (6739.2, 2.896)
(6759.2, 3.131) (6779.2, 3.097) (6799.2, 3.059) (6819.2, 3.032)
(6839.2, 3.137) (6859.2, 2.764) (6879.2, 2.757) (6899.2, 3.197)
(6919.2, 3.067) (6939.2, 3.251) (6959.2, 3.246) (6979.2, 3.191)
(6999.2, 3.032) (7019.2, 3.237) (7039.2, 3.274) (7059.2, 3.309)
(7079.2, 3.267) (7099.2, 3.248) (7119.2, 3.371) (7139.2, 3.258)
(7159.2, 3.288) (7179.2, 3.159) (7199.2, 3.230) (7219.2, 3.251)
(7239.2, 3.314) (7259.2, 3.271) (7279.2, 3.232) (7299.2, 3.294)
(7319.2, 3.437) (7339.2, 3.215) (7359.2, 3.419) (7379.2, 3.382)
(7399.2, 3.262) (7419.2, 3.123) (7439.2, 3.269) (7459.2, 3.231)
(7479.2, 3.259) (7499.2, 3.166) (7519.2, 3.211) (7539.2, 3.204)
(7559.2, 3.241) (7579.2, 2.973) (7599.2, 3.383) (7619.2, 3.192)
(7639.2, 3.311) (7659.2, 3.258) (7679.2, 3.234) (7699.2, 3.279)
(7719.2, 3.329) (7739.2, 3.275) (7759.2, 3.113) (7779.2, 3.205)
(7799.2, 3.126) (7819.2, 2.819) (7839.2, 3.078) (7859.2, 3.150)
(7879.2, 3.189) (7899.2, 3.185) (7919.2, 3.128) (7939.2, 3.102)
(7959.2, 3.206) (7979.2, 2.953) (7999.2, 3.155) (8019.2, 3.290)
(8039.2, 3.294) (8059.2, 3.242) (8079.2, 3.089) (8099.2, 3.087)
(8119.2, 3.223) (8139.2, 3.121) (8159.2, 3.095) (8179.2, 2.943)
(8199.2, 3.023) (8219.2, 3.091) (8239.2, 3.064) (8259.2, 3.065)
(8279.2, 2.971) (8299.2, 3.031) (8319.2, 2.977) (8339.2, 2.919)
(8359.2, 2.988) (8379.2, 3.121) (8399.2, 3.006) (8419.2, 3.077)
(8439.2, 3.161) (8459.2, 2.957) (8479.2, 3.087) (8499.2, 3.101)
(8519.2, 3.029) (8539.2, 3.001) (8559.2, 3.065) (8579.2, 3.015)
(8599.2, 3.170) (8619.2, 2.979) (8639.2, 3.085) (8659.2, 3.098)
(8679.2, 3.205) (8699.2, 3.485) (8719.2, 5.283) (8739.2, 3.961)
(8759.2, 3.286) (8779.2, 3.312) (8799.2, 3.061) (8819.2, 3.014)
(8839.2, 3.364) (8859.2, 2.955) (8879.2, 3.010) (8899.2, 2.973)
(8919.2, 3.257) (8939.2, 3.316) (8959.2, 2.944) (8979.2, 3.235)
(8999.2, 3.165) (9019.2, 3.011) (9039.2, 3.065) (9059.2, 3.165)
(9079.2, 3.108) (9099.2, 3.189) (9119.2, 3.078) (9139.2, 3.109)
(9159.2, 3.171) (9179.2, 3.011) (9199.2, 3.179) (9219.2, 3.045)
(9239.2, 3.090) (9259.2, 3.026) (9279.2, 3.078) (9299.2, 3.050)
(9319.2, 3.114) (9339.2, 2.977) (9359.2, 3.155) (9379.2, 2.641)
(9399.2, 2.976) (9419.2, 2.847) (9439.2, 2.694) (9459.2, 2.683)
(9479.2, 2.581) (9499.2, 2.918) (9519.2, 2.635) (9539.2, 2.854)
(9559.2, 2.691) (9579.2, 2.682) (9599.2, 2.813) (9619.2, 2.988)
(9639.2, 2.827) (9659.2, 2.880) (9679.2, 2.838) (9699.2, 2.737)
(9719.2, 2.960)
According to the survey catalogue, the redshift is 0.328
